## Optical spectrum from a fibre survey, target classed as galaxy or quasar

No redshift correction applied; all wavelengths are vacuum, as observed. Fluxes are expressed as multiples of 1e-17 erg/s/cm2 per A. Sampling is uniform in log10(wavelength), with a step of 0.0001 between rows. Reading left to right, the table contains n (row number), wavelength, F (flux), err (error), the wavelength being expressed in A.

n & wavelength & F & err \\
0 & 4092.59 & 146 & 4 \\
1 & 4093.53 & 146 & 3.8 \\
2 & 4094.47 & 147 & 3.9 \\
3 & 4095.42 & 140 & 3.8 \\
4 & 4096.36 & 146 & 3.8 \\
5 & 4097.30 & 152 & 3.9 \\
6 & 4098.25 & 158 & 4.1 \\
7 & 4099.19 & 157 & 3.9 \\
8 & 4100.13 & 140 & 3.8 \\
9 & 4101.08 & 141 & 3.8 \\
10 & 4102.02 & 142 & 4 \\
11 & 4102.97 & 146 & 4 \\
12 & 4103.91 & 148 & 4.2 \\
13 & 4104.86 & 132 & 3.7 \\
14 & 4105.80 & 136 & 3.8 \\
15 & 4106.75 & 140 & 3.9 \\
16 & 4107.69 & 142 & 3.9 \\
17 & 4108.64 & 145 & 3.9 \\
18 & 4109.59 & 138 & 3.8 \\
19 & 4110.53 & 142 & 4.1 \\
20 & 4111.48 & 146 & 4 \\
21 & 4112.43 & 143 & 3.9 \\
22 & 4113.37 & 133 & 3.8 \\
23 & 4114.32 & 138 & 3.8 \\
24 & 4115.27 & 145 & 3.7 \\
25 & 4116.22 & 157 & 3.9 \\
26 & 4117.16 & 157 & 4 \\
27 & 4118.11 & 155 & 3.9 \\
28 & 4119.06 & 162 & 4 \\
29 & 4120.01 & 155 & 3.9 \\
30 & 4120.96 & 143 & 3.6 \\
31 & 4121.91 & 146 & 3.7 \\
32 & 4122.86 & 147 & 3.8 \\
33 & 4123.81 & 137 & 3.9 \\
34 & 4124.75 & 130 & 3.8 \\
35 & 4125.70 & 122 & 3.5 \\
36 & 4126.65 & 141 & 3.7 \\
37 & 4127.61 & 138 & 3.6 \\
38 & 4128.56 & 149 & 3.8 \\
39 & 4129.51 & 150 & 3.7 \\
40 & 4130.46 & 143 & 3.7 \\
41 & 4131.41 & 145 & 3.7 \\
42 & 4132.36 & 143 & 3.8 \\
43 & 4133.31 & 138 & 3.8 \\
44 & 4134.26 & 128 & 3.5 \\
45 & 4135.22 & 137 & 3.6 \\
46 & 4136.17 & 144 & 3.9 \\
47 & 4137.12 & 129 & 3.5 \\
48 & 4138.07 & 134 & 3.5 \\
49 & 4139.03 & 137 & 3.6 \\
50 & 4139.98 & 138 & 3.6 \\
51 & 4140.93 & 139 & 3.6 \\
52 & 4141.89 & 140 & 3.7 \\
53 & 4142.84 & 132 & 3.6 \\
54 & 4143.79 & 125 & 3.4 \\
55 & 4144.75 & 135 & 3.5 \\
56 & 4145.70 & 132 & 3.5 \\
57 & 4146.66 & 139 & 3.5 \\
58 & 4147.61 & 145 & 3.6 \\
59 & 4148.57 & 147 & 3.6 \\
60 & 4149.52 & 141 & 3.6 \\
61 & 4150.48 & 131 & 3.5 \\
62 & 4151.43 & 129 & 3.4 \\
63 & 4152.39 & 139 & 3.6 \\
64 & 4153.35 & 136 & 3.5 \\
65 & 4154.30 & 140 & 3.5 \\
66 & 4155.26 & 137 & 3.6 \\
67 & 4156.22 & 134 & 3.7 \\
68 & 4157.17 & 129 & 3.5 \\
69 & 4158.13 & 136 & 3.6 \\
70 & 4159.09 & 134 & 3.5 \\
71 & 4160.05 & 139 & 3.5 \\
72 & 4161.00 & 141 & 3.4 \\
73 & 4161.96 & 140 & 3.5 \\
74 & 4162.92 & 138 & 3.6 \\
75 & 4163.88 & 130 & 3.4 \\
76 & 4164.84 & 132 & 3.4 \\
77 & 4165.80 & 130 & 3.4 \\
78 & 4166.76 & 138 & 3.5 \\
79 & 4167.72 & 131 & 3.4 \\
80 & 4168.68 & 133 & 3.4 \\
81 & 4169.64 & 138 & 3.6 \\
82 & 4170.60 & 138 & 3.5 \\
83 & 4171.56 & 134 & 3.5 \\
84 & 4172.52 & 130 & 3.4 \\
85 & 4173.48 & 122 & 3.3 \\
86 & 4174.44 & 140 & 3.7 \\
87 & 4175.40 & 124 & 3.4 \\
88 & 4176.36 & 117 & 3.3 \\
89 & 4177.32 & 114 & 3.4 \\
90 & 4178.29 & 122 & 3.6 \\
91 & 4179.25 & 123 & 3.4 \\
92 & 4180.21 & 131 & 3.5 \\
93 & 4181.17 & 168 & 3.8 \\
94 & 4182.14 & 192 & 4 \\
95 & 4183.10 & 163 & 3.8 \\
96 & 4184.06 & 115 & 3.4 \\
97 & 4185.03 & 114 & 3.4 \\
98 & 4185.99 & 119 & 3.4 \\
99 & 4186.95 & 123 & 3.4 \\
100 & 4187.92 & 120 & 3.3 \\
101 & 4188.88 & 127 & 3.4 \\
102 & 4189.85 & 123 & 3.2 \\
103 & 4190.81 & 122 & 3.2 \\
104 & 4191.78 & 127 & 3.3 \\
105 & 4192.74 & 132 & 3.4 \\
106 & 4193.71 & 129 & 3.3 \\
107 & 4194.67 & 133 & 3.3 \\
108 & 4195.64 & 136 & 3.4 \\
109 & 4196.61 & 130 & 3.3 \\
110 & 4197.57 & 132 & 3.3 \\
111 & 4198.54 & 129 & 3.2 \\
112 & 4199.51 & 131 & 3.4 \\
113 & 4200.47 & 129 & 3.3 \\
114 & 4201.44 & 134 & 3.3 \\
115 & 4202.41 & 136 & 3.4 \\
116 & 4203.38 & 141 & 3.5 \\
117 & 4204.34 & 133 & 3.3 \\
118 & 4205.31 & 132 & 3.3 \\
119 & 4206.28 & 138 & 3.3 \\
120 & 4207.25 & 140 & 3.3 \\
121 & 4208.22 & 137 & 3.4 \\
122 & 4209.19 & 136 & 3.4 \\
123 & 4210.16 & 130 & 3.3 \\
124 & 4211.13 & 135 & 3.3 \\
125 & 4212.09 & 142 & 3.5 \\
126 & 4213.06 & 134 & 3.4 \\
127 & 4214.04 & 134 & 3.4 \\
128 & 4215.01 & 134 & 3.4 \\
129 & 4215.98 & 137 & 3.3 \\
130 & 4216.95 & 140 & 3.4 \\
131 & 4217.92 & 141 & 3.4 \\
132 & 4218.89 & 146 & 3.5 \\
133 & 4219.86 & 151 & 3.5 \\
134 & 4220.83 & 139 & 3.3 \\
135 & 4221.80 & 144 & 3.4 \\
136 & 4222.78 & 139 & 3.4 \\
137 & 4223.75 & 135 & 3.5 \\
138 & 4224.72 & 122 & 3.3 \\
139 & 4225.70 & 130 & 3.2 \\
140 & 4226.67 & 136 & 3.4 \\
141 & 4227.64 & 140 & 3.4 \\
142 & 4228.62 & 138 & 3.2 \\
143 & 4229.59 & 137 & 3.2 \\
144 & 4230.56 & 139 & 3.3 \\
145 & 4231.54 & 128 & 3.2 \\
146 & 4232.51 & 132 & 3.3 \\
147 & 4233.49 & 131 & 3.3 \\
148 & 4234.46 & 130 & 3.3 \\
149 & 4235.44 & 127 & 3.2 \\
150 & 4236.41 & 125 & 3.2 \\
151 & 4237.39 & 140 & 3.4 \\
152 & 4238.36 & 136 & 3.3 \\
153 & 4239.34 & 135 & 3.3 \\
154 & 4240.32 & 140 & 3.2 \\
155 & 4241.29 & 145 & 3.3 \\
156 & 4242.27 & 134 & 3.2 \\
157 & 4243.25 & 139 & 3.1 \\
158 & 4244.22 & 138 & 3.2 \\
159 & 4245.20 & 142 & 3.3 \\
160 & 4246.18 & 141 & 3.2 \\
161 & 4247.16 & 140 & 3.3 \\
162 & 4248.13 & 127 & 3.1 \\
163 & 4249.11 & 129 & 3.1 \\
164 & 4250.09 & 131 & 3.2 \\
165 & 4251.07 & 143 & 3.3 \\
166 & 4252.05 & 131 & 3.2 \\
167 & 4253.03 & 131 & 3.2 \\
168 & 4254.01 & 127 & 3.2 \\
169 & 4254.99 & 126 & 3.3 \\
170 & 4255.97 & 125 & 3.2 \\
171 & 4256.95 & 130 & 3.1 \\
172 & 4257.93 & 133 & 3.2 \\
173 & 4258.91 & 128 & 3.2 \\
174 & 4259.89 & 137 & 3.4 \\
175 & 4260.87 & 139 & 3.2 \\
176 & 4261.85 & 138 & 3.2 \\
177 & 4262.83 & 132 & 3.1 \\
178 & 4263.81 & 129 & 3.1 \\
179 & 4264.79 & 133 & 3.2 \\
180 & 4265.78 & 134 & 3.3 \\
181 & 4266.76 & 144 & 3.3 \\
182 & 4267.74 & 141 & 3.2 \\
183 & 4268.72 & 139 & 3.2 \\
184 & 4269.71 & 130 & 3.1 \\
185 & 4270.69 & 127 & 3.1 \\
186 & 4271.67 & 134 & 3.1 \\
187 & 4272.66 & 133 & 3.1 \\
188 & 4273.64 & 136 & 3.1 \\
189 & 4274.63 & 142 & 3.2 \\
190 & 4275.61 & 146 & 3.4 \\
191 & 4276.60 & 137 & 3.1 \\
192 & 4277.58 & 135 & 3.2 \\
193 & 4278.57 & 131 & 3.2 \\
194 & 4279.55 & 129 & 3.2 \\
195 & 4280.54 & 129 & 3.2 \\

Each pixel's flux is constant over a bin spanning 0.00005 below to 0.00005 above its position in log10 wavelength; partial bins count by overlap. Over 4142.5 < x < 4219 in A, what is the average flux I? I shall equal 134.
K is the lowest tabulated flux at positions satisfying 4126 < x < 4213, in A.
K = 114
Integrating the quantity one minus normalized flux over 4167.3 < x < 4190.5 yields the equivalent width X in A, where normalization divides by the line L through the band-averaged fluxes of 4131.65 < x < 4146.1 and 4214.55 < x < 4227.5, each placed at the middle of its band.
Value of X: 0.9 A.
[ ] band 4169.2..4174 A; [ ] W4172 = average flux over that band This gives 133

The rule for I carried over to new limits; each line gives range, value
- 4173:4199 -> 131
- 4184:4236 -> 133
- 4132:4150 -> 137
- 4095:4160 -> 141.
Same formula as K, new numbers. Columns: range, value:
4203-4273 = 122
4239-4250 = 127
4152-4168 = 129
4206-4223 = 130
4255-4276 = 125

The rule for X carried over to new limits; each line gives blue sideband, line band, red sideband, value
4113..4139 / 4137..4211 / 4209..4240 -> 2.88 A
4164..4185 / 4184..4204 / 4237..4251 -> 1.06 A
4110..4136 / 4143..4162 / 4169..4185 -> 0.34 A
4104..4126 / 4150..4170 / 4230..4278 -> 0.78 A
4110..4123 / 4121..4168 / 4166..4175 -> 1.09 A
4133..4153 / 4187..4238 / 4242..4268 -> 0.39 A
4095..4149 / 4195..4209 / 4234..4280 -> 0.34 A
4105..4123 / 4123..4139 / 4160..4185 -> 0.48 A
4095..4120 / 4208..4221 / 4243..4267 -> -0.12 A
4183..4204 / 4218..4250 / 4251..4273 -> -1.17 A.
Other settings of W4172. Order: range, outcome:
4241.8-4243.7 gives 136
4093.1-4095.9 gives 144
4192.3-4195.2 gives 131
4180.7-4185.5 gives 150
